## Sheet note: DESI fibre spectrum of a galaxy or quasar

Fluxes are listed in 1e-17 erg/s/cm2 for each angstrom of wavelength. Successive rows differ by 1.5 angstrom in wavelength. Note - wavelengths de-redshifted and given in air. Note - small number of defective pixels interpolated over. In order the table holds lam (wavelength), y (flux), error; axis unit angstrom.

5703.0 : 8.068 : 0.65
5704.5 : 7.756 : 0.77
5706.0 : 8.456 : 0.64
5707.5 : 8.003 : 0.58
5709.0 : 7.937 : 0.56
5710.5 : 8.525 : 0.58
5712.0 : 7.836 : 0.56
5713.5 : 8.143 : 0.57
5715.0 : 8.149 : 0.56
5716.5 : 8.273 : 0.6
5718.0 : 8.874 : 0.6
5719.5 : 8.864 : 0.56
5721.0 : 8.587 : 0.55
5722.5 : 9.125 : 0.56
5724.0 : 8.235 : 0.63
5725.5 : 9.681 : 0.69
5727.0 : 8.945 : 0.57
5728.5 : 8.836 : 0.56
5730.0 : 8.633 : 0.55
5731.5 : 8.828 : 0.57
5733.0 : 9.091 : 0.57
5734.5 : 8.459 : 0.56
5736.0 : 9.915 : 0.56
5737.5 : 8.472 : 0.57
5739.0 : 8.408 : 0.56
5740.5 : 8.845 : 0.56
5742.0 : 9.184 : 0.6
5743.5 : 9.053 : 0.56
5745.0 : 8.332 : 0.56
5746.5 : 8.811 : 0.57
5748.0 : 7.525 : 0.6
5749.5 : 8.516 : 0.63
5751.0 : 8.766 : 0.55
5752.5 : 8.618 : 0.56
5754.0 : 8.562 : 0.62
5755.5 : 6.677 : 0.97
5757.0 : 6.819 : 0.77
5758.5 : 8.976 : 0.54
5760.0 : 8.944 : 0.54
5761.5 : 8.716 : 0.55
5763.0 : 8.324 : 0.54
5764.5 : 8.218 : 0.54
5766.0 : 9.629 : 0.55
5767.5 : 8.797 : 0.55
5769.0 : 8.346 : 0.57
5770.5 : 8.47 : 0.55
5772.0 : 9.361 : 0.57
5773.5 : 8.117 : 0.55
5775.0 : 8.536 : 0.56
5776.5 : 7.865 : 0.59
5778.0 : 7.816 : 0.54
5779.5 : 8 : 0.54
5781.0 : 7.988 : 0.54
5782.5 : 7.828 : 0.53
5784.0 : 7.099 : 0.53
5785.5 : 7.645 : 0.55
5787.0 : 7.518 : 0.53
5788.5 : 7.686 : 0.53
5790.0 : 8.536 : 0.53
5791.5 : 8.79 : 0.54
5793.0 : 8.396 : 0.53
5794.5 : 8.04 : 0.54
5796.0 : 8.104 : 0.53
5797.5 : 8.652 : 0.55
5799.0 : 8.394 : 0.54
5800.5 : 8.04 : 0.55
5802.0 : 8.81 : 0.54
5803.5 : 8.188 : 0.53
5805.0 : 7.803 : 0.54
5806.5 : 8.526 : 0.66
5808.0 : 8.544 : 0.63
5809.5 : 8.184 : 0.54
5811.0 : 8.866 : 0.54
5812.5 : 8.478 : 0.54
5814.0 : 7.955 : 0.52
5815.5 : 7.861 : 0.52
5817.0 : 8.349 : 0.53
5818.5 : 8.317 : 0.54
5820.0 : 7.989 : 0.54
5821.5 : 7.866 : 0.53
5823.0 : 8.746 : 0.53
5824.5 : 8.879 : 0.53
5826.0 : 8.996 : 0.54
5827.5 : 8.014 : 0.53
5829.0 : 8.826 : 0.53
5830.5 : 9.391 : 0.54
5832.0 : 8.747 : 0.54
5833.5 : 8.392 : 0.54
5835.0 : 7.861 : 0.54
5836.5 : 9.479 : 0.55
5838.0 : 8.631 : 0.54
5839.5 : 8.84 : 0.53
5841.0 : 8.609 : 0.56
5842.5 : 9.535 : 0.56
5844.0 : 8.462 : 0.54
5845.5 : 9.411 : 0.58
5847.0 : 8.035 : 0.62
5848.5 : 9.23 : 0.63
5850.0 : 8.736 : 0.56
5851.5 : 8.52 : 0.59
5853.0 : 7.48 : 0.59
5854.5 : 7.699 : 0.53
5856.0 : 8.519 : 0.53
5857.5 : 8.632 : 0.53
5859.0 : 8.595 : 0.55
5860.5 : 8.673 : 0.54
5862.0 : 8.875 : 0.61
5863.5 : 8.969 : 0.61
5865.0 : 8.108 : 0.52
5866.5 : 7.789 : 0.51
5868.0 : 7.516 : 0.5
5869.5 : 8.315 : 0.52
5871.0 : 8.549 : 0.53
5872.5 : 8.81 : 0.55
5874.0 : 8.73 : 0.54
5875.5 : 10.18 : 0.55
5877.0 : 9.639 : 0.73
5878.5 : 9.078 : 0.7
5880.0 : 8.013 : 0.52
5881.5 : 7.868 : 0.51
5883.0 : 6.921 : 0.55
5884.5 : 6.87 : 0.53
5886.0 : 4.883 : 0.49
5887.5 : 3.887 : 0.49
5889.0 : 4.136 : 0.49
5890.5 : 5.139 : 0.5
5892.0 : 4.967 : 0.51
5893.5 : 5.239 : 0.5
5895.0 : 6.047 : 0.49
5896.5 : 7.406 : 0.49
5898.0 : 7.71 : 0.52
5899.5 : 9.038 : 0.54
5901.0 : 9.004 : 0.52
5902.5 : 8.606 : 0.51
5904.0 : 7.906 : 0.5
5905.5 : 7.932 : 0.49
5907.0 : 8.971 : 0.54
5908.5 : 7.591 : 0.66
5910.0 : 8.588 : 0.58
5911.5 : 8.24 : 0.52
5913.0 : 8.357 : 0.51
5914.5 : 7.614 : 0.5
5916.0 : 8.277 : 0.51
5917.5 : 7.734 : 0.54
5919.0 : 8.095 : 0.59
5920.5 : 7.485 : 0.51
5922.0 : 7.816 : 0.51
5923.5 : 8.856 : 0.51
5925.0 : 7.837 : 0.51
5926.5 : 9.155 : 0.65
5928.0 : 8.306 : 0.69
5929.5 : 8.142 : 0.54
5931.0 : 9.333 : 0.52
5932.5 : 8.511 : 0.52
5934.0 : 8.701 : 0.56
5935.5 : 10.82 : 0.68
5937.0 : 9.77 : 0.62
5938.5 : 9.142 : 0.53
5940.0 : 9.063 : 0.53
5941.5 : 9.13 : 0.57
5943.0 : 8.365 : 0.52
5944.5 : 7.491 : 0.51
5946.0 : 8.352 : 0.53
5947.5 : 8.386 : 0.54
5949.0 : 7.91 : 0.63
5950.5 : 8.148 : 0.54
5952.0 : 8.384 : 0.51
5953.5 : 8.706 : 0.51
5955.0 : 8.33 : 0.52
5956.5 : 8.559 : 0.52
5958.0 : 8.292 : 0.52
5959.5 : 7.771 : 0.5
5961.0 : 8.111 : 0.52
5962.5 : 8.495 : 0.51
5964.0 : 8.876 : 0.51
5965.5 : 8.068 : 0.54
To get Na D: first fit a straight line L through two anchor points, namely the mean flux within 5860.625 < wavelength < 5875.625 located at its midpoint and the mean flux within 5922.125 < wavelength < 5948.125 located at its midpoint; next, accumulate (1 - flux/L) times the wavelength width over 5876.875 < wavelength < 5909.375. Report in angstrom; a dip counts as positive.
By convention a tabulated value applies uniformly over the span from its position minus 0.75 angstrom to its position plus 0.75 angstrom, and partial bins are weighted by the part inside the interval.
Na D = 5.8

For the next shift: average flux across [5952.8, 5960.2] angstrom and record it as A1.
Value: 8.33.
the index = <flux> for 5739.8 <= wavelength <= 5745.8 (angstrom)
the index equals 8.85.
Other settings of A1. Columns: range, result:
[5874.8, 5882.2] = 8.95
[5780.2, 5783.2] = 7.91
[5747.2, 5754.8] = 8.39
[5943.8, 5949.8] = 8.04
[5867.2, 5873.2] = 8.29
